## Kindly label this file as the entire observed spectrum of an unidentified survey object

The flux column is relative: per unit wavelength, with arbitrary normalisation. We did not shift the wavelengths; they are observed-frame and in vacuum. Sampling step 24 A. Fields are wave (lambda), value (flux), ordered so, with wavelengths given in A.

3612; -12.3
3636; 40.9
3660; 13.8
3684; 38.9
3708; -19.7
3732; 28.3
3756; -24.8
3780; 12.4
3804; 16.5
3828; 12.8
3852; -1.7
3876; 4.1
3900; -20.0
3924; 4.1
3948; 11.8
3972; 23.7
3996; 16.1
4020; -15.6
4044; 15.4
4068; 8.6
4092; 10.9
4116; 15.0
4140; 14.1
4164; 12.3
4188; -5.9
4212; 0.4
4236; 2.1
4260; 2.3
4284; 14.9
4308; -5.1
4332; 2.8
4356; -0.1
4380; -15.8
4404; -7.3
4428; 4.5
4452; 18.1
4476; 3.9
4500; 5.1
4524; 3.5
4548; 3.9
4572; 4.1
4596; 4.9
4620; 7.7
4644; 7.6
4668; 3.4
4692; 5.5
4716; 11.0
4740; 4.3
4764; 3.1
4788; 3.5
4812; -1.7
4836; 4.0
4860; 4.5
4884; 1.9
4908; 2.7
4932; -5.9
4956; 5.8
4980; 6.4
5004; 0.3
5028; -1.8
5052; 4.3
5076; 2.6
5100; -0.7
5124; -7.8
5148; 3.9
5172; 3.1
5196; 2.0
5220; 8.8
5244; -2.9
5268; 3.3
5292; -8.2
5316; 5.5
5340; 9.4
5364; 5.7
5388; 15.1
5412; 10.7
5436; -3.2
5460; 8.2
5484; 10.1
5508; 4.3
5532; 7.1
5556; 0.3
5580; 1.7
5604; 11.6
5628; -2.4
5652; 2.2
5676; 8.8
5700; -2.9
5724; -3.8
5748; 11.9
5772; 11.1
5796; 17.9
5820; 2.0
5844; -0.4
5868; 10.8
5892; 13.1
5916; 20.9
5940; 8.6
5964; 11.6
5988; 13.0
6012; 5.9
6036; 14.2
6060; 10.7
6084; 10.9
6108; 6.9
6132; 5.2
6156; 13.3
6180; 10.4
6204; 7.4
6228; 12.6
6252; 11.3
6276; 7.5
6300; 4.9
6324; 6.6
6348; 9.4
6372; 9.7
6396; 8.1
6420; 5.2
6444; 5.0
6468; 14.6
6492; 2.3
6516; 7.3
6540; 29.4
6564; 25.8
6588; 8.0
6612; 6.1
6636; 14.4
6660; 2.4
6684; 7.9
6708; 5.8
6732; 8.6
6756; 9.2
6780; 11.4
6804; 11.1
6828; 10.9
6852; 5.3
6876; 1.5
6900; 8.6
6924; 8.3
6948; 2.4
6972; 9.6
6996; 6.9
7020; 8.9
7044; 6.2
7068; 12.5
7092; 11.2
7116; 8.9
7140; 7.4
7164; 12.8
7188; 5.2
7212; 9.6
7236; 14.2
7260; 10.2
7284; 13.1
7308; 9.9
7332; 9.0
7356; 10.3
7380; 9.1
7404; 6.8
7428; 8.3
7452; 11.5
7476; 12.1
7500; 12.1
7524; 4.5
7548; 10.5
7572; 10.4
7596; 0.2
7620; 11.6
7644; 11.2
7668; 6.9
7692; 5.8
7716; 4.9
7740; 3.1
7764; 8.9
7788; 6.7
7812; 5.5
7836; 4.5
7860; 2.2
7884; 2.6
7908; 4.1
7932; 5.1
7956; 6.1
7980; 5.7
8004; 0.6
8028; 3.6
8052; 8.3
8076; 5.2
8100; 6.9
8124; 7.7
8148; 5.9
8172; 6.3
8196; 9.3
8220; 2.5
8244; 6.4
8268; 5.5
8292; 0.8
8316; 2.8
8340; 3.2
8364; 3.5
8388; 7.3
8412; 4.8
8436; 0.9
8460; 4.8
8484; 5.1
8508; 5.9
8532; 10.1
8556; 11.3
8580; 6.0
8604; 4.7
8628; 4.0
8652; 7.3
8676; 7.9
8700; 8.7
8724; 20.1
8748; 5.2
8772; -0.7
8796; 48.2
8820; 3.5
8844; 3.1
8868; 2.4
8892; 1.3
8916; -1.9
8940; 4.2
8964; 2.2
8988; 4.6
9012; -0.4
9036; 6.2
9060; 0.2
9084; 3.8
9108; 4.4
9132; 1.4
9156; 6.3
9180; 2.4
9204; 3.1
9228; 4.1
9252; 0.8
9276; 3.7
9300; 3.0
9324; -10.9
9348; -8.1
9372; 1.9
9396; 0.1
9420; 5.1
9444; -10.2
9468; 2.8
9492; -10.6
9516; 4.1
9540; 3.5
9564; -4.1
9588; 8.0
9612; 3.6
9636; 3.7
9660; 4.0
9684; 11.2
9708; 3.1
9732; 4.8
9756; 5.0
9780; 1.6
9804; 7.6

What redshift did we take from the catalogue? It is 0.757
